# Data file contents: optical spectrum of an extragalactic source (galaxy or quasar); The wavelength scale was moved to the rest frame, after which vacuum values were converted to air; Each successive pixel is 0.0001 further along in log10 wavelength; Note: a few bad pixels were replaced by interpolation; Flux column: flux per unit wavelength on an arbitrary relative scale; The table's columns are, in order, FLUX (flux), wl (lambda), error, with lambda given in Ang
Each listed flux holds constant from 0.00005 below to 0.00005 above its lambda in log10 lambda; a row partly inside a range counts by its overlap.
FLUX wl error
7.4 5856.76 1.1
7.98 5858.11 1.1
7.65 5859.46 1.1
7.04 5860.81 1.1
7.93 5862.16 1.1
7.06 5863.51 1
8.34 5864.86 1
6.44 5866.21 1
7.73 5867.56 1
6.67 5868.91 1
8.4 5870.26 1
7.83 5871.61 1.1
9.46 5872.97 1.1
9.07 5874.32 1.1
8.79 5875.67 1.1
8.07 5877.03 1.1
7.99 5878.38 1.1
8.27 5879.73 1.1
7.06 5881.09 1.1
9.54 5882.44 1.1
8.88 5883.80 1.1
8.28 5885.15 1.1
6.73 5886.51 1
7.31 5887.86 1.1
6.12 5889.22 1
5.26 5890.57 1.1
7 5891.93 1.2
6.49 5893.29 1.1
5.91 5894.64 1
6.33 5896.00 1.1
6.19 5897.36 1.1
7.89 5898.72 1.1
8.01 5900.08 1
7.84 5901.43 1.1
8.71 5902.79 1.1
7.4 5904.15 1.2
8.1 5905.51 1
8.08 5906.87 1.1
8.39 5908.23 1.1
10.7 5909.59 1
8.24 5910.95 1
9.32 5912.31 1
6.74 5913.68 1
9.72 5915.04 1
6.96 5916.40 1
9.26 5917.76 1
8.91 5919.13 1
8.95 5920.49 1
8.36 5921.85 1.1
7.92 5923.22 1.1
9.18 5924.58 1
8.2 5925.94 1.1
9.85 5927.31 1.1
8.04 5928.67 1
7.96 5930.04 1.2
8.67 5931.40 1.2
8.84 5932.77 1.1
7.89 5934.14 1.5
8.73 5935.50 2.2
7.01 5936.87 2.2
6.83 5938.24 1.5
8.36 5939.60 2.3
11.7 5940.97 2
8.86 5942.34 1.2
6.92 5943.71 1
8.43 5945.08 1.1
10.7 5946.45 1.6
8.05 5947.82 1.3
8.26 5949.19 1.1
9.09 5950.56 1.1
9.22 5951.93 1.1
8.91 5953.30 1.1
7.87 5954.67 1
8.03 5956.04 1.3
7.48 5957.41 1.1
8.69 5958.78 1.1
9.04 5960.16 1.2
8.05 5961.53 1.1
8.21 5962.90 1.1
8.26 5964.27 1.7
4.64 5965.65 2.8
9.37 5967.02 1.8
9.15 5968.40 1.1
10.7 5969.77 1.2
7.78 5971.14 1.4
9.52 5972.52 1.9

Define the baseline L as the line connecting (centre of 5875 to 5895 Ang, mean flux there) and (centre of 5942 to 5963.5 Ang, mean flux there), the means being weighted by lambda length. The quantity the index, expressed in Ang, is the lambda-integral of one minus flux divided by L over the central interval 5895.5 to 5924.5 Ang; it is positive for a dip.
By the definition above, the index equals -1.4 Ang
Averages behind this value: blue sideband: 7.47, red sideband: 8.48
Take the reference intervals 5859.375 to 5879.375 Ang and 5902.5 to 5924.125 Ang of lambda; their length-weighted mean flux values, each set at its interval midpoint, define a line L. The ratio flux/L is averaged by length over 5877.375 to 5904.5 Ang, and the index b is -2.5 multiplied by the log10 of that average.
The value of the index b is 0.115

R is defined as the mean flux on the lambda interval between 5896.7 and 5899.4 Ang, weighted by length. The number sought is 7.04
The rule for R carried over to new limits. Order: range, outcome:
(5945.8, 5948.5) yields 9.36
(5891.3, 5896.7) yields 6.43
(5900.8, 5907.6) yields 8.03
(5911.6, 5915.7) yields 8.57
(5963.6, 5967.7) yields 7.41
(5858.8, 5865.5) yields 7.6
